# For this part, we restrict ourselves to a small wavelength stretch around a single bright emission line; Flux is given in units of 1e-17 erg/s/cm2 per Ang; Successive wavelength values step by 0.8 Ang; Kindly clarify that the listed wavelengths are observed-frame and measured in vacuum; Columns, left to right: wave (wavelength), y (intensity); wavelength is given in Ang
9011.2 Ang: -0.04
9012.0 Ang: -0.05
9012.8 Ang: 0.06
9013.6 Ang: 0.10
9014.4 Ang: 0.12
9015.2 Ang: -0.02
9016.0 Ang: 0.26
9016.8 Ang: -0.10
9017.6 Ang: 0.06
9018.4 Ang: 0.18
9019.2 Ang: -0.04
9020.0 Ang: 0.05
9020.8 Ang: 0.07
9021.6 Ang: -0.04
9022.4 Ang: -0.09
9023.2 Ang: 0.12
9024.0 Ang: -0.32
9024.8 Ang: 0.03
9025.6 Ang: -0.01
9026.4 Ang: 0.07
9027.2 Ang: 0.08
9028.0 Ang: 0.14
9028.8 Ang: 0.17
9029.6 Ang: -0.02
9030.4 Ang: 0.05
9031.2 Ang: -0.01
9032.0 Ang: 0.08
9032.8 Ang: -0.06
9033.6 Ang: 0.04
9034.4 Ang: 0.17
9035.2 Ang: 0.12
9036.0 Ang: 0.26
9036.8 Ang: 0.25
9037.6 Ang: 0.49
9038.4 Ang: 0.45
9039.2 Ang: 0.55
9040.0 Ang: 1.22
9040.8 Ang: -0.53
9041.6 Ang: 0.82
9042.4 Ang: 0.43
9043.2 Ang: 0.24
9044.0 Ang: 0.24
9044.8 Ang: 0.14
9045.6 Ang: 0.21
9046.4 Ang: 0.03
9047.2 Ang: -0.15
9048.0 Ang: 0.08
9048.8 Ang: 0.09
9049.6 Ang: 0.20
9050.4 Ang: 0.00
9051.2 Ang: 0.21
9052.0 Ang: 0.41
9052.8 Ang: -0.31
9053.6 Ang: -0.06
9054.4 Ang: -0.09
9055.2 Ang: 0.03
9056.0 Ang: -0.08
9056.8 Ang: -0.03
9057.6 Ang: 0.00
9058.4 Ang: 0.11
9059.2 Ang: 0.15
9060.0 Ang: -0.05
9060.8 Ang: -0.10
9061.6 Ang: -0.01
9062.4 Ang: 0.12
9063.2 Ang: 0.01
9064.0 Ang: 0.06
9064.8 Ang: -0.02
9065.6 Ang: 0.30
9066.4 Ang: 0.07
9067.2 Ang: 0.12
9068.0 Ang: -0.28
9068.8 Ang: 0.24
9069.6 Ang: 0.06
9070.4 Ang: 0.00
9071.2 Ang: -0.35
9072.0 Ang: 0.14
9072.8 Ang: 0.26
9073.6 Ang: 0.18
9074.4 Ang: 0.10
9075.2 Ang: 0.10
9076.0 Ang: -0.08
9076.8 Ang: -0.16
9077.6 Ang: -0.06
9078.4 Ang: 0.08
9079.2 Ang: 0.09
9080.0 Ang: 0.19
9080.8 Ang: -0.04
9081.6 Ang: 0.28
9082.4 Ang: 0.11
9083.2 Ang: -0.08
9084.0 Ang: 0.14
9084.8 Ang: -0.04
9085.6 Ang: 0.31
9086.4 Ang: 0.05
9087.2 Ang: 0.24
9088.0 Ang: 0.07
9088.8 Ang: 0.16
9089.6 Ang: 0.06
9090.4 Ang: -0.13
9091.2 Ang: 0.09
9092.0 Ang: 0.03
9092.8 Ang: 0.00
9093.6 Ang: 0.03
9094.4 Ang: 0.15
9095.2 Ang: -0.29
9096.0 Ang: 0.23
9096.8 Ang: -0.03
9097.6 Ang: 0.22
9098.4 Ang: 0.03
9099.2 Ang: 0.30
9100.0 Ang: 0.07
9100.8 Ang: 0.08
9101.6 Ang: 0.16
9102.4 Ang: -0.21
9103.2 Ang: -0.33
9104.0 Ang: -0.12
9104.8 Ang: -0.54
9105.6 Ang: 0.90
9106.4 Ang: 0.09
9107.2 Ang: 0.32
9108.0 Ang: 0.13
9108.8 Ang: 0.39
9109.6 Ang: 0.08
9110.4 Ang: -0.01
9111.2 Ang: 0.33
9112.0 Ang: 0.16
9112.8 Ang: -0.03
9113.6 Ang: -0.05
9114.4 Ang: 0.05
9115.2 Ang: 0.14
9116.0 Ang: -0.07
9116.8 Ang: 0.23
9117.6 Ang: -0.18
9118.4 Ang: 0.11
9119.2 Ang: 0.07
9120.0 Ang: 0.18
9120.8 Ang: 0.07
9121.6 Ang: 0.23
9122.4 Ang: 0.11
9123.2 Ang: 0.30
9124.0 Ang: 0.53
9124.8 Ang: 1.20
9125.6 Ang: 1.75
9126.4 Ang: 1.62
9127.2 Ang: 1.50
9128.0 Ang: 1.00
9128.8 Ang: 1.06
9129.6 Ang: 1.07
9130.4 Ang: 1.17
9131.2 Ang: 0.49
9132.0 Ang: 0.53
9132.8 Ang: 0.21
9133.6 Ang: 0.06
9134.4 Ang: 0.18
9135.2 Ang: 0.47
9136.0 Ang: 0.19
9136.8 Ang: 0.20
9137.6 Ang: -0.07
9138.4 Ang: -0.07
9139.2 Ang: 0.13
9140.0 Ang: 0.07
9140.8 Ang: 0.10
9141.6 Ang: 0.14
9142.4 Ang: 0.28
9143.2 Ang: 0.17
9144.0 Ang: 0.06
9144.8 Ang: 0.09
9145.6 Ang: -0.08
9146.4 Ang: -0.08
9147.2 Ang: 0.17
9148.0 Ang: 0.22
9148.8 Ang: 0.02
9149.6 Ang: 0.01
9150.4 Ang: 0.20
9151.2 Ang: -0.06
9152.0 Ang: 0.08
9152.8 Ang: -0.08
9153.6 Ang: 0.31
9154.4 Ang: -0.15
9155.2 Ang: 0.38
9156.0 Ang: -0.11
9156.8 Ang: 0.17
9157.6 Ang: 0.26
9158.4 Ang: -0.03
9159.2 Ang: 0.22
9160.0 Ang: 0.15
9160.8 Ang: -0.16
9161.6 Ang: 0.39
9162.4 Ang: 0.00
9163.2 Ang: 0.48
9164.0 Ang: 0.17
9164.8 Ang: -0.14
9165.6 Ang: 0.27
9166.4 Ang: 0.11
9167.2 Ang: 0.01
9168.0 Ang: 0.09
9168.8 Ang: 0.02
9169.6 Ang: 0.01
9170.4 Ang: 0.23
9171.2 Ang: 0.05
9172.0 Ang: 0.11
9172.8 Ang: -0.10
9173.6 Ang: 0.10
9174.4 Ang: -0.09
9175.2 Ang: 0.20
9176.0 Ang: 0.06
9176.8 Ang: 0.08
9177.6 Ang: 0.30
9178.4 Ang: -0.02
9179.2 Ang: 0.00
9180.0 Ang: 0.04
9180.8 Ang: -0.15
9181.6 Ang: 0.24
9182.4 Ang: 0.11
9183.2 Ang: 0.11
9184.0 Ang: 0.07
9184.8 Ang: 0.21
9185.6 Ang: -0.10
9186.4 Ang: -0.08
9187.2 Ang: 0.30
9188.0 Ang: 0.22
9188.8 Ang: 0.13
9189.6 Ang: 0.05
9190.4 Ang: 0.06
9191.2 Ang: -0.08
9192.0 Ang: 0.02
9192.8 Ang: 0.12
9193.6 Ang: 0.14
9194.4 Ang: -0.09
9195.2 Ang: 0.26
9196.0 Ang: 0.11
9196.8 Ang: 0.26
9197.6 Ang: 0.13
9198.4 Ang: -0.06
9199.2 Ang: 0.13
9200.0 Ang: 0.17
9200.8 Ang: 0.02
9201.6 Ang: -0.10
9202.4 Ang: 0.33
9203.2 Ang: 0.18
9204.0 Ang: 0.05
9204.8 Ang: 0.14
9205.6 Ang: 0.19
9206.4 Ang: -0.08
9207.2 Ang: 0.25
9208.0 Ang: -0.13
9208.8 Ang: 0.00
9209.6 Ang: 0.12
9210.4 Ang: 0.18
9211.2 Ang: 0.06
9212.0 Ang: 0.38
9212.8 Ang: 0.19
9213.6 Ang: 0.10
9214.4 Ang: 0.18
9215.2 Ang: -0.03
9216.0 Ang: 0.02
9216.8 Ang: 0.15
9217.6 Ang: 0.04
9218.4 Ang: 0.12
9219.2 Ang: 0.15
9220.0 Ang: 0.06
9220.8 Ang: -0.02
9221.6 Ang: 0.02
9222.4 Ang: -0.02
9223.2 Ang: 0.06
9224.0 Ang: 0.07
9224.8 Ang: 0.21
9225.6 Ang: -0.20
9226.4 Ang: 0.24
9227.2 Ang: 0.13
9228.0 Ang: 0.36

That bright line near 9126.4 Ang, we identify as [O III]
